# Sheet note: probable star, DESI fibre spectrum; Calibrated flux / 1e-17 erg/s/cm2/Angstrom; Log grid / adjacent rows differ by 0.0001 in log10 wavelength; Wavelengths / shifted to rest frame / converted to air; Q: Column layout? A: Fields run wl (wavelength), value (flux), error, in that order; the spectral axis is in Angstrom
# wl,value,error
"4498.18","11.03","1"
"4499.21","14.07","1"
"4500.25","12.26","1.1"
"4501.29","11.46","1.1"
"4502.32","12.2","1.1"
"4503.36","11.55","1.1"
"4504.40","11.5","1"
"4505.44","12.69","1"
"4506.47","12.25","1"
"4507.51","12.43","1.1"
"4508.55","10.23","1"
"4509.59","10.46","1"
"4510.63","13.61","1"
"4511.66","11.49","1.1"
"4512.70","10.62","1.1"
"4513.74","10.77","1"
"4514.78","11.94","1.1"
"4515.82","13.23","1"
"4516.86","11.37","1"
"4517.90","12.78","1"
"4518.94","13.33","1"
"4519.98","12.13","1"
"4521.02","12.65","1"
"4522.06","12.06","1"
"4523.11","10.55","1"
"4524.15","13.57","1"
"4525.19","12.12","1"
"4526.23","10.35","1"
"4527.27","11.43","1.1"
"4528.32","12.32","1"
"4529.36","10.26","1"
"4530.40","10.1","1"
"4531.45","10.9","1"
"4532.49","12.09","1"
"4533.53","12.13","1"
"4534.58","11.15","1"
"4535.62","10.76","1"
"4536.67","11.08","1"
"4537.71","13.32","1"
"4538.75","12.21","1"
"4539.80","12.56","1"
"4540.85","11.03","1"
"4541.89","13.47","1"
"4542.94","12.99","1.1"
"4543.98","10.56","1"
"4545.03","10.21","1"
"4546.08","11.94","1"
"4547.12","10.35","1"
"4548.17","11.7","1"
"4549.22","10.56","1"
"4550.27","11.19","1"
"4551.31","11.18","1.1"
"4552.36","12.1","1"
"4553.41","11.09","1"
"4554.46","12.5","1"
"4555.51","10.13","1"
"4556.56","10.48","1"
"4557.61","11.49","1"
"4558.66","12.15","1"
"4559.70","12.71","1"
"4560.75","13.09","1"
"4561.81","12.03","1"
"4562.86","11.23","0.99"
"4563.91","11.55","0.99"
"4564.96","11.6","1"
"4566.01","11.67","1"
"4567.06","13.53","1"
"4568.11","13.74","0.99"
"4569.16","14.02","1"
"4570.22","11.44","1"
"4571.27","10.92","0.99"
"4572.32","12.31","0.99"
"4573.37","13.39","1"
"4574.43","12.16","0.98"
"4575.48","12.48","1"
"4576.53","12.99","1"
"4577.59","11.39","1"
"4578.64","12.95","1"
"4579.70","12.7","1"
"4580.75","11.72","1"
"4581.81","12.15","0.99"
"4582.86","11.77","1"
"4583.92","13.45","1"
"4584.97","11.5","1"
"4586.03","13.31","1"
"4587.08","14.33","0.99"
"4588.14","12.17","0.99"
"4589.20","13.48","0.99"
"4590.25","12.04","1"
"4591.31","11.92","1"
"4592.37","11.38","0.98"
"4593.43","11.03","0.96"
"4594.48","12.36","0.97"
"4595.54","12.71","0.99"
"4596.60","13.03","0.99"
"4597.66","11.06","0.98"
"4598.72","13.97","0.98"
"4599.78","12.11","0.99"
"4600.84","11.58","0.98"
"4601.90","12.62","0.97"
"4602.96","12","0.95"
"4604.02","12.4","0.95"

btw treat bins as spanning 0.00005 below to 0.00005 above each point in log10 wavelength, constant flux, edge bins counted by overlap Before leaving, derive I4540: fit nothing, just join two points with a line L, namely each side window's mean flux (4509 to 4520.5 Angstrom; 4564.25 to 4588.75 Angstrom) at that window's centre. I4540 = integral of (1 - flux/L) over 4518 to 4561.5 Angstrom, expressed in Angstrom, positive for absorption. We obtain 1.8 Angstrom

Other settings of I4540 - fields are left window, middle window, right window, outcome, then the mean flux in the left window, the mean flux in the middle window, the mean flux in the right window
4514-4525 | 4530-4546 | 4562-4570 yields 0.9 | 12.3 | 11.7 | 12.4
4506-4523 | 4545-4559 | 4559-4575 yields 1.1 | 11.9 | 11.2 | 12.4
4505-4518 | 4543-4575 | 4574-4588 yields 1.3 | 11.8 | 11.8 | 12.5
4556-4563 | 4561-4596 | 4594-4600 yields -0.3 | 11.9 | 12.4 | 12.5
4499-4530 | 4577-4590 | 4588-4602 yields -0.4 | 11.9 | 12.6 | 12.2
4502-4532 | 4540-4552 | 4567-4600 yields 0.6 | 11.7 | 11.4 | 12.5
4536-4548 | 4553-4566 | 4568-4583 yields 0.5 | 11.8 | 11.7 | 12.4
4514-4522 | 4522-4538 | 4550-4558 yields 0.7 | 12.4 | 11.5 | 11.3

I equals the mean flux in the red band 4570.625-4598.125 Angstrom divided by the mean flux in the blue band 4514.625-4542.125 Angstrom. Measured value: 1.0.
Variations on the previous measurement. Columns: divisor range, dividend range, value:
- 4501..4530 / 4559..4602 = 1.05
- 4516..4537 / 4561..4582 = 1.05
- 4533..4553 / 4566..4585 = 1.08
